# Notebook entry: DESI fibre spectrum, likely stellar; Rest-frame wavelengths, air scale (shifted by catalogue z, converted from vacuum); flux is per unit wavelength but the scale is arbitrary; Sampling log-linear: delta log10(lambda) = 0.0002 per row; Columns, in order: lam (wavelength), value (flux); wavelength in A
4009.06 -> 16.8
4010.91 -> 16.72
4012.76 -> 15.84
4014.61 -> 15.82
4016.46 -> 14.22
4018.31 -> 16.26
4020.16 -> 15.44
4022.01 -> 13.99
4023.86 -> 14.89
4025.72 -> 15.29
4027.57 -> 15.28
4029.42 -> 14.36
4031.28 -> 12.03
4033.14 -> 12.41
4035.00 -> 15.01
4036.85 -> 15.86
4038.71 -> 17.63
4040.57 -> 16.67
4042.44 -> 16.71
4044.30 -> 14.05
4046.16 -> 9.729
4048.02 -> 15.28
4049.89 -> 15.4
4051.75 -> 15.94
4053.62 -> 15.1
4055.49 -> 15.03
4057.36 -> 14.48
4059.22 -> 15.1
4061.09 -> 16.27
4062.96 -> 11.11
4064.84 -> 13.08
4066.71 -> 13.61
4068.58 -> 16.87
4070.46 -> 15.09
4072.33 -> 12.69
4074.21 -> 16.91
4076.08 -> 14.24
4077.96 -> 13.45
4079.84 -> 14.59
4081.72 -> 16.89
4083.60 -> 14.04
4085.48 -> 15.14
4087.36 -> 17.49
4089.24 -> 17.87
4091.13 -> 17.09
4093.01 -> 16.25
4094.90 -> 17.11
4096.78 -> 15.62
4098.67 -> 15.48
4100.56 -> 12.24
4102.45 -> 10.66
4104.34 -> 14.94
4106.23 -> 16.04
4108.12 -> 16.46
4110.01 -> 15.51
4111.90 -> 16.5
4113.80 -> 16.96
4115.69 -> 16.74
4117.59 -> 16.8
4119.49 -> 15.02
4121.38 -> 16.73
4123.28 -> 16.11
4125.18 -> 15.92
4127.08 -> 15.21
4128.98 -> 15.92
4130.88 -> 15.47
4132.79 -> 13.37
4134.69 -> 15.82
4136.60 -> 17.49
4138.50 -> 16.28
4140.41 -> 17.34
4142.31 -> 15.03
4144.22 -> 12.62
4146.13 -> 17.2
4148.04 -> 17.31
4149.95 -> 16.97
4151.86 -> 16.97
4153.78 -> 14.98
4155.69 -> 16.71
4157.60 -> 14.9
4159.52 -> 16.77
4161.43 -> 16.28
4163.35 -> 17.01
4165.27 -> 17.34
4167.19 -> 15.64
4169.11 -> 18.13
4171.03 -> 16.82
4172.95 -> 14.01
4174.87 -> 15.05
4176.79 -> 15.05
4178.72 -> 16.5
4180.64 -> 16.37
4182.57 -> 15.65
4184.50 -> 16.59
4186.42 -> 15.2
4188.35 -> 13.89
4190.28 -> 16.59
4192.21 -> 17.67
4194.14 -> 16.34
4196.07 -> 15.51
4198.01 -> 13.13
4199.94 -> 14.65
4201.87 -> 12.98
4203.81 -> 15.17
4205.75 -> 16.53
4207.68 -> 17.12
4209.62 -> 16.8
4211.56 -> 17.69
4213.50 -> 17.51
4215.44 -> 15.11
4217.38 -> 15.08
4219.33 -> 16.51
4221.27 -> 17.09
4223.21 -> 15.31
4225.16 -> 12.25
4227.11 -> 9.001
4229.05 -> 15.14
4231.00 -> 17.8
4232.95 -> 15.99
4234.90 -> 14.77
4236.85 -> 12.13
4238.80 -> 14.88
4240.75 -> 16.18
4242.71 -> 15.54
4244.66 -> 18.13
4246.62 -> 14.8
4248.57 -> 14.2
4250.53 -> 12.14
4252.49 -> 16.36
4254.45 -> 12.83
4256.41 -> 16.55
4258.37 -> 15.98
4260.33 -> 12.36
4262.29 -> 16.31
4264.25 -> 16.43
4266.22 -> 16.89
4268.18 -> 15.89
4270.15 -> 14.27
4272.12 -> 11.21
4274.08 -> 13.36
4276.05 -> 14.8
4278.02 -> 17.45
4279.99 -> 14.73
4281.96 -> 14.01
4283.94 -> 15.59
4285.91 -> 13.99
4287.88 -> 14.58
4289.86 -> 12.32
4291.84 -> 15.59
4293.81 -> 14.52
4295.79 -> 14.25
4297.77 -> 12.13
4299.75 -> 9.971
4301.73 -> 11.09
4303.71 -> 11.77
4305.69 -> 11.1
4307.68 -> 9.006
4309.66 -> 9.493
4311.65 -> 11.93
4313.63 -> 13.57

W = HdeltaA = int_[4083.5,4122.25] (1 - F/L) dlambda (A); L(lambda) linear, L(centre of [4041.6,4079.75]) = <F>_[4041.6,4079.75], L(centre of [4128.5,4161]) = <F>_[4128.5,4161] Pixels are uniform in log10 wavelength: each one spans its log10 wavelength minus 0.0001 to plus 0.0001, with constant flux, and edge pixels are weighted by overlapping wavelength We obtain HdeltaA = -1.4 A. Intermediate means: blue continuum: 14.5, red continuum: 16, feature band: 15.8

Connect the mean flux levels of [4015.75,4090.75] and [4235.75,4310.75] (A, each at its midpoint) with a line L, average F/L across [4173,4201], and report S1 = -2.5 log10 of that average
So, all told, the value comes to -0.08 mag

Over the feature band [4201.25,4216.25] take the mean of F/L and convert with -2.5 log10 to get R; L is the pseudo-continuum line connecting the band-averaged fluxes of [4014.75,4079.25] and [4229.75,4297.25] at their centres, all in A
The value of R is -0.095 mag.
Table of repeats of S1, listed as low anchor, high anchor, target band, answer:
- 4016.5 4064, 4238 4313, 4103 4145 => -0.09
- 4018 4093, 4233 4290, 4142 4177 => -0.08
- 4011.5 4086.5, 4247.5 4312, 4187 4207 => -0.08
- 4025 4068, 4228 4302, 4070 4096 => -0.07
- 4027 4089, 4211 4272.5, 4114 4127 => -0.09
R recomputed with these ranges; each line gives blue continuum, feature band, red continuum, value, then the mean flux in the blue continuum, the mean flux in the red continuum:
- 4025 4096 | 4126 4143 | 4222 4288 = -0.06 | 15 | 14.8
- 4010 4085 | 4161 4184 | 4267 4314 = -0.16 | 14.8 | 13.2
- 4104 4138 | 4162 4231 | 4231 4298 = -0.02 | 16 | 14.8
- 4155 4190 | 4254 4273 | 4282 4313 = -0.11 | 16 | 12.5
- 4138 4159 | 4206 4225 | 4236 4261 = -0.07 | 16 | 14.8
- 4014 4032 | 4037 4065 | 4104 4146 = 0.02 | 14.8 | 15.9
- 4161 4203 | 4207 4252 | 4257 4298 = 0.00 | 15.7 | 14.7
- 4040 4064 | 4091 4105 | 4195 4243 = 0.00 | 14.6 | 15.2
